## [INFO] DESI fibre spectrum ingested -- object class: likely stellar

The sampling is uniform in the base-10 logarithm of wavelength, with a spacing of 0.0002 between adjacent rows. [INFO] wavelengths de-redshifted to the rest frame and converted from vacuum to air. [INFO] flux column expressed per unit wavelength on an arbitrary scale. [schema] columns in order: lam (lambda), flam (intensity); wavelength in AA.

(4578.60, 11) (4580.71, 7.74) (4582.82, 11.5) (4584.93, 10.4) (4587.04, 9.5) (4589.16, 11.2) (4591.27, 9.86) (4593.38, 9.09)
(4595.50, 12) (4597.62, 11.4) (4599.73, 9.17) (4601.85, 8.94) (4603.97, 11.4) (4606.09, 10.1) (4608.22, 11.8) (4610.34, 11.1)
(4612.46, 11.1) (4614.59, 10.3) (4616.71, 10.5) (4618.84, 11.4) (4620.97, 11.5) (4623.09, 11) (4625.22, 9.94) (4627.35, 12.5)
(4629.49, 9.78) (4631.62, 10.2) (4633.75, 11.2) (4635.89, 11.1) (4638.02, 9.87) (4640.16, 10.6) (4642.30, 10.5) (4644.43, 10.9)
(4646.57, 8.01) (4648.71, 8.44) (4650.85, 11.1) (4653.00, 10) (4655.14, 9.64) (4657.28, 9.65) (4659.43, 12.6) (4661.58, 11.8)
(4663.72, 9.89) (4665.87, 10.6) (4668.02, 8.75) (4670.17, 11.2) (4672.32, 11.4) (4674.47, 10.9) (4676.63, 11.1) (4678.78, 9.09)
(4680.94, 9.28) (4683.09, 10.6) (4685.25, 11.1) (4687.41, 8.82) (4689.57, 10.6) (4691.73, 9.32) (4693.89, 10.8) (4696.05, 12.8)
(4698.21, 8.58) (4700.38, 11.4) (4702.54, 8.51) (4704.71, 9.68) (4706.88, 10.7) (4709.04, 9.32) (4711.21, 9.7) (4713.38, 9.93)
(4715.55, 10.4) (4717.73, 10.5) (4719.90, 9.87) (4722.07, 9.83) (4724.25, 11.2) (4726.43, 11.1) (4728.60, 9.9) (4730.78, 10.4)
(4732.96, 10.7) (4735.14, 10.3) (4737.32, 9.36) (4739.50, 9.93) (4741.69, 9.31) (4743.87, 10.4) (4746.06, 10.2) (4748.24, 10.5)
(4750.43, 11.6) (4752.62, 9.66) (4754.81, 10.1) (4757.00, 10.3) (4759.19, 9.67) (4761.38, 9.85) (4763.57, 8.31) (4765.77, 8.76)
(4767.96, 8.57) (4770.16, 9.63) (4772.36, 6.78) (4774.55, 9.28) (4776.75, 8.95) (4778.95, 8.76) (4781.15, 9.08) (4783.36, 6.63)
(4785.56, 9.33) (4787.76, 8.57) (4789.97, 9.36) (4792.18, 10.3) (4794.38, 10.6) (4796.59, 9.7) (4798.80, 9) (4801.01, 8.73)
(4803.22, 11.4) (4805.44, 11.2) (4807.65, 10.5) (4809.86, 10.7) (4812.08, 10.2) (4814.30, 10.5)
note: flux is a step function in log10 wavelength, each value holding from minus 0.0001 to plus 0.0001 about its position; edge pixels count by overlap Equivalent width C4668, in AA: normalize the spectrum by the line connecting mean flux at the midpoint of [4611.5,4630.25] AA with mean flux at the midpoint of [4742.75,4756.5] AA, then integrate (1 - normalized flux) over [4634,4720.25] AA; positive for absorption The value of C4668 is 3.6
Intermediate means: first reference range 10.9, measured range 10.2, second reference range 10.4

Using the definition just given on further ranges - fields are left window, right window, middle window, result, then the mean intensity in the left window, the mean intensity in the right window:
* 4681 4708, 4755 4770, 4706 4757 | -2.6 AA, 10.2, 9.32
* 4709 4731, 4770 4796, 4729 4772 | -0.9 AA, 10.2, 8.93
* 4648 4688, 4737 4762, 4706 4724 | 0.2 AA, 10.3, 10.1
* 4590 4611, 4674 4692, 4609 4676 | -1.9 AA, 10.5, 10.1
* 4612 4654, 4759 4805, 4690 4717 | -0.7 AA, 10.5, 9.13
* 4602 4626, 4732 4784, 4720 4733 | -0.9 AA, 10.9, 9.46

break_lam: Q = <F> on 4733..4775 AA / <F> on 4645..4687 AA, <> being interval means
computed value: 0.9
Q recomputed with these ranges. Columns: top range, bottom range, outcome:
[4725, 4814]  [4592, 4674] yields 0.92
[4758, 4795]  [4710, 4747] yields 0.88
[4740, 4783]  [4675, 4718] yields 0.93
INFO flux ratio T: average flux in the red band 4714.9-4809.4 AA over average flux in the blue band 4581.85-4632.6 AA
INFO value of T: 0.91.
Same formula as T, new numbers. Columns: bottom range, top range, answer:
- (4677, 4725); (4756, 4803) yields 0.90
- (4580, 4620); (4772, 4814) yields 0.91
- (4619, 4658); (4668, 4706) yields 0.99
